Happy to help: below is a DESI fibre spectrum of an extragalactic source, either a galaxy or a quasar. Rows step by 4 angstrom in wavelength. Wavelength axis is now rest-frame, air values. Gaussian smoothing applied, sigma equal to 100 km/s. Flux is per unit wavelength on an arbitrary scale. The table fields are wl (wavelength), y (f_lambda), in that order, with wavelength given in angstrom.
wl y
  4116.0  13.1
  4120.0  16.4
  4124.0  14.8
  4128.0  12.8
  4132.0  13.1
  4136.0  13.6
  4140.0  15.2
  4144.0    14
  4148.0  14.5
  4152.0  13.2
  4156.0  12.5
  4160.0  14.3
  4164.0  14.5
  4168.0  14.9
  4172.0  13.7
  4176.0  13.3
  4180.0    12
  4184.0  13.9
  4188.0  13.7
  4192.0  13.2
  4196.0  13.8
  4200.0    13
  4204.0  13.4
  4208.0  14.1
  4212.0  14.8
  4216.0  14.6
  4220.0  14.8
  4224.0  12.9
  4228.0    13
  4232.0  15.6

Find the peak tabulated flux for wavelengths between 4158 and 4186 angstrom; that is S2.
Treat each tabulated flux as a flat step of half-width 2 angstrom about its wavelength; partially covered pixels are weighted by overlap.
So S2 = 14.9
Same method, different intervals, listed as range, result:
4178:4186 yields 13.9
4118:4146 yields 16.4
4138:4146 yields 15.2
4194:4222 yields 14.8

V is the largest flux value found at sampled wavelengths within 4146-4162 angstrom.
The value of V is 14.5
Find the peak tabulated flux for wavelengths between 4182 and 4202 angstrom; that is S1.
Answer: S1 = 13.9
